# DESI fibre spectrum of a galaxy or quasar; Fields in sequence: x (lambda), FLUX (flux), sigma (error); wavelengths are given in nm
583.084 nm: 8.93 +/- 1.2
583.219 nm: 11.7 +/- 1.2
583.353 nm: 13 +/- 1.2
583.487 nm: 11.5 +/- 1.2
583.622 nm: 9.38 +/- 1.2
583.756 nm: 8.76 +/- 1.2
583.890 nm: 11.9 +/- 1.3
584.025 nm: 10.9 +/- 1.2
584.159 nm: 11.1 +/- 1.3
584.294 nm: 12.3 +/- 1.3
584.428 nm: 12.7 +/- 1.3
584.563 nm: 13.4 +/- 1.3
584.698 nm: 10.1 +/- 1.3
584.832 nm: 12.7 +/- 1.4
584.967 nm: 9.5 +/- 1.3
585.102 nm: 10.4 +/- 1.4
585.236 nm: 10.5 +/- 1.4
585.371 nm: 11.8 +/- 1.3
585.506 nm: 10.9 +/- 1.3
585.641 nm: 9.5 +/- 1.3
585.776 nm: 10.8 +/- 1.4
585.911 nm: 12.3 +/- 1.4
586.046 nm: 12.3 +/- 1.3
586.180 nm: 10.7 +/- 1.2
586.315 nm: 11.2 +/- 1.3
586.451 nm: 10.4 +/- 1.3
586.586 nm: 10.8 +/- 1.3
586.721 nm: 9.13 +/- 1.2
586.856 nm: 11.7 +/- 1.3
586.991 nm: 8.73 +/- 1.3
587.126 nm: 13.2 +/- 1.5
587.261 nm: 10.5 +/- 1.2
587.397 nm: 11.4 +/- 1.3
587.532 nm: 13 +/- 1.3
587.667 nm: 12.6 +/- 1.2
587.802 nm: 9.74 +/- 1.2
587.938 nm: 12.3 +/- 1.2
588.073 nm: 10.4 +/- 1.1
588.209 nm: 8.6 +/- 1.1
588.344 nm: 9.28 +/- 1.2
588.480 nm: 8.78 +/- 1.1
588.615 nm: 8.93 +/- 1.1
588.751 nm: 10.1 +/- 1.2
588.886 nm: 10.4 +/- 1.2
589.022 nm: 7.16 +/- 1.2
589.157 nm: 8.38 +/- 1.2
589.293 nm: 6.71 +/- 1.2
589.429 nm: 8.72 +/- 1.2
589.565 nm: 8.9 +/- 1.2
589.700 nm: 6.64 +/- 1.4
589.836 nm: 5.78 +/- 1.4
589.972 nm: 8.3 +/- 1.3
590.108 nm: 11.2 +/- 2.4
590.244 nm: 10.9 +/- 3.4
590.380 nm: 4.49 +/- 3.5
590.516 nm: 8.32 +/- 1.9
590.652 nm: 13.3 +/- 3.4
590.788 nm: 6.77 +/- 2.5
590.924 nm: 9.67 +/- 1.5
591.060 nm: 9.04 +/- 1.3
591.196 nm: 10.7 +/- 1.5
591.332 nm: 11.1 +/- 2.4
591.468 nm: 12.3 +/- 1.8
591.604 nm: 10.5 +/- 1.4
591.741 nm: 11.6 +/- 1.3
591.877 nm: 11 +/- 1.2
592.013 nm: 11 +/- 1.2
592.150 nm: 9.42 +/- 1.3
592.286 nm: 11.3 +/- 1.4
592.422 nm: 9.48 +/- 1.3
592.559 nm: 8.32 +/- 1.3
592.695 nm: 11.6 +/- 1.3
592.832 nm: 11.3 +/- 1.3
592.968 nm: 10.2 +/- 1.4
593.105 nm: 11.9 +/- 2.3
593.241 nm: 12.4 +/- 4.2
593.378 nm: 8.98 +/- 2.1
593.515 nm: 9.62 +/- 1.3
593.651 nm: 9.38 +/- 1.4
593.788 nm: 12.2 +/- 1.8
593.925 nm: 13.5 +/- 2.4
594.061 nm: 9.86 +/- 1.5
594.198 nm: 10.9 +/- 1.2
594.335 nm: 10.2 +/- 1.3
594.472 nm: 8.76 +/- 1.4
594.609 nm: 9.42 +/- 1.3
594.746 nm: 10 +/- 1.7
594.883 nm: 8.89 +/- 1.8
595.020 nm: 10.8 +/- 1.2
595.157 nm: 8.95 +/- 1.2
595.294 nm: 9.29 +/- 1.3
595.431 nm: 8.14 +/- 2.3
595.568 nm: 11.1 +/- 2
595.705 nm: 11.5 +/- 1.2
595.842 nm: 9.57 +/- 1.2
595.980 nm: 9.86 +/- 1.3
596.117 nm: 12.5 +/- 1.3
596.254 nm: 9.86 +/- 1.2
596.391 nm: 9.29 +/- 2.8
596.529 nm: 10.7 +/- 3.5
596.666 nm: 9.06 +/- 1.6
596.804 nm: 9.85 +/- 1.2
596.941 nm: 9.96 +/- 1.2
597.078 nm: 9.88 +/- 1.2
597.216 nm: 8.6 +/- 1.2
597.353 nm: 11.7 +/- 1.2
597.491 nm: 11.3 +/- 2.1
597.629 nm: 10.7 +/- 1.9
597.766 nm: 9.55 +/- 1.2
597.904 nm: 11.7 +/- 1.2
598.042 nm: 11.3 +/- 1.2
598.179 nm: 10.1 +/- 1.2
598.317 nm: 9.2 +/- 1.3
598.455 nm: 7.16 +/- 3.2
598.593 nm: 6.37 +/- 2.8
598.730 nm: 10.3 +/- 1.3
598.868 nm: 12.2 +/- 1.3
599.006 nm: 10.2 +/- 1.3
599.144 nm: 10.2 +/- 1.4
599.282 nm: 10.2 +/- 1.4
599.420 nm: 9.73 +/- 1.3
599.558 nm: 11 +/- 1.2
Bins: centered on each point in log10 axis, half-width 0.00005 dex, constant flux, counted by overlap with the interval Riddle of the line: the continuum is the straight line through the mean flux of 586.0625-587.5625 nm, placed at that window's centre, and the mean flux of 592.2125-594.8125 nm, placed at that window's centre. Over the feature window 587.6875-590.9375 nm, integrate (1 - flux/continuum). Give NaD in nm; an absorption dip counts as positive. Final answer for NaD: 0.557 nm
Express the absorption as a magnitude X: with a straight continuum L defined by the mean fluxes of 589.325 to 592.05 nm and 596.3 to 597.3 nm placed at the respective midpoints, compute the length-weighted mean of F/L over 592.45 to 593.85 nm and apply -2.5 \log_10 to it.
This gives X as -0.11 mag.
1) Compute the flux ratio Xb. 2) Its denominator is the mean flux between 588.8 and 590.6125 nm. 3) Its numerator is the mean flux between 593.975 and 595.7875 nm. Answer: 1.20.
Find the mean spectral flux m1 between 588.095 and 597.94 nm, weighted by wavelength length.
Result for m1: 9.86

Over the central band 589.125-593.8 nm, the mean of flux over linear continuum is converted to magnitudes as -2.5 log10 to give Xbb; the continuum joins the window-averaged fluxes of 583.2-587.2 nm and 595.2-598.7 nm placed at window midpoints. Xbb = 0.08 mag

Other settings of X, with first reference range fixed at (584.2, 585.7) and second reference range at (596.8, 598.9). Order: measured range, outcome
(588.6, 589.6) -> 0.25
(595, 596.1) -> 0.02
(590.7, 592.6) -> 0.04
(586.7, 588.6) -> 0.03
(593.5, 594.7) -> -0.01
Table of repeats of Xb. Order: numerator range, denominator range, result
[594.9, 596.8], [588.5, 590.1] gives 1.20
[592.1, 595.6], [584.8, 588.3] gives 0.93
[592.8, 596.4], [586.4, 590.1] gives 1.07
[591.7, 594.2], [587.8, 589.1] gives 1.12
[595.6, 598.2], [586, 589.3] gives 1.01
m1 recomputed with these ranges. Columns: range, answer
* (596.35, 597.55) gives 10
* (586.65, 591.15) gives 9.49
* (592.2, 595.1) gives 10.4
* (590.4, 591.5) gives 9.84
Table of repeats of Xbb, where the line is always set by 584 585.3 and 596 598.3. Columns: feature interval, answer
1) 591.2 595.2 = 0.015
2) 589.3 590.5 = 0.334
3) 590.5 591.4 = 0.096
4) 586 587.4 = 0.034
